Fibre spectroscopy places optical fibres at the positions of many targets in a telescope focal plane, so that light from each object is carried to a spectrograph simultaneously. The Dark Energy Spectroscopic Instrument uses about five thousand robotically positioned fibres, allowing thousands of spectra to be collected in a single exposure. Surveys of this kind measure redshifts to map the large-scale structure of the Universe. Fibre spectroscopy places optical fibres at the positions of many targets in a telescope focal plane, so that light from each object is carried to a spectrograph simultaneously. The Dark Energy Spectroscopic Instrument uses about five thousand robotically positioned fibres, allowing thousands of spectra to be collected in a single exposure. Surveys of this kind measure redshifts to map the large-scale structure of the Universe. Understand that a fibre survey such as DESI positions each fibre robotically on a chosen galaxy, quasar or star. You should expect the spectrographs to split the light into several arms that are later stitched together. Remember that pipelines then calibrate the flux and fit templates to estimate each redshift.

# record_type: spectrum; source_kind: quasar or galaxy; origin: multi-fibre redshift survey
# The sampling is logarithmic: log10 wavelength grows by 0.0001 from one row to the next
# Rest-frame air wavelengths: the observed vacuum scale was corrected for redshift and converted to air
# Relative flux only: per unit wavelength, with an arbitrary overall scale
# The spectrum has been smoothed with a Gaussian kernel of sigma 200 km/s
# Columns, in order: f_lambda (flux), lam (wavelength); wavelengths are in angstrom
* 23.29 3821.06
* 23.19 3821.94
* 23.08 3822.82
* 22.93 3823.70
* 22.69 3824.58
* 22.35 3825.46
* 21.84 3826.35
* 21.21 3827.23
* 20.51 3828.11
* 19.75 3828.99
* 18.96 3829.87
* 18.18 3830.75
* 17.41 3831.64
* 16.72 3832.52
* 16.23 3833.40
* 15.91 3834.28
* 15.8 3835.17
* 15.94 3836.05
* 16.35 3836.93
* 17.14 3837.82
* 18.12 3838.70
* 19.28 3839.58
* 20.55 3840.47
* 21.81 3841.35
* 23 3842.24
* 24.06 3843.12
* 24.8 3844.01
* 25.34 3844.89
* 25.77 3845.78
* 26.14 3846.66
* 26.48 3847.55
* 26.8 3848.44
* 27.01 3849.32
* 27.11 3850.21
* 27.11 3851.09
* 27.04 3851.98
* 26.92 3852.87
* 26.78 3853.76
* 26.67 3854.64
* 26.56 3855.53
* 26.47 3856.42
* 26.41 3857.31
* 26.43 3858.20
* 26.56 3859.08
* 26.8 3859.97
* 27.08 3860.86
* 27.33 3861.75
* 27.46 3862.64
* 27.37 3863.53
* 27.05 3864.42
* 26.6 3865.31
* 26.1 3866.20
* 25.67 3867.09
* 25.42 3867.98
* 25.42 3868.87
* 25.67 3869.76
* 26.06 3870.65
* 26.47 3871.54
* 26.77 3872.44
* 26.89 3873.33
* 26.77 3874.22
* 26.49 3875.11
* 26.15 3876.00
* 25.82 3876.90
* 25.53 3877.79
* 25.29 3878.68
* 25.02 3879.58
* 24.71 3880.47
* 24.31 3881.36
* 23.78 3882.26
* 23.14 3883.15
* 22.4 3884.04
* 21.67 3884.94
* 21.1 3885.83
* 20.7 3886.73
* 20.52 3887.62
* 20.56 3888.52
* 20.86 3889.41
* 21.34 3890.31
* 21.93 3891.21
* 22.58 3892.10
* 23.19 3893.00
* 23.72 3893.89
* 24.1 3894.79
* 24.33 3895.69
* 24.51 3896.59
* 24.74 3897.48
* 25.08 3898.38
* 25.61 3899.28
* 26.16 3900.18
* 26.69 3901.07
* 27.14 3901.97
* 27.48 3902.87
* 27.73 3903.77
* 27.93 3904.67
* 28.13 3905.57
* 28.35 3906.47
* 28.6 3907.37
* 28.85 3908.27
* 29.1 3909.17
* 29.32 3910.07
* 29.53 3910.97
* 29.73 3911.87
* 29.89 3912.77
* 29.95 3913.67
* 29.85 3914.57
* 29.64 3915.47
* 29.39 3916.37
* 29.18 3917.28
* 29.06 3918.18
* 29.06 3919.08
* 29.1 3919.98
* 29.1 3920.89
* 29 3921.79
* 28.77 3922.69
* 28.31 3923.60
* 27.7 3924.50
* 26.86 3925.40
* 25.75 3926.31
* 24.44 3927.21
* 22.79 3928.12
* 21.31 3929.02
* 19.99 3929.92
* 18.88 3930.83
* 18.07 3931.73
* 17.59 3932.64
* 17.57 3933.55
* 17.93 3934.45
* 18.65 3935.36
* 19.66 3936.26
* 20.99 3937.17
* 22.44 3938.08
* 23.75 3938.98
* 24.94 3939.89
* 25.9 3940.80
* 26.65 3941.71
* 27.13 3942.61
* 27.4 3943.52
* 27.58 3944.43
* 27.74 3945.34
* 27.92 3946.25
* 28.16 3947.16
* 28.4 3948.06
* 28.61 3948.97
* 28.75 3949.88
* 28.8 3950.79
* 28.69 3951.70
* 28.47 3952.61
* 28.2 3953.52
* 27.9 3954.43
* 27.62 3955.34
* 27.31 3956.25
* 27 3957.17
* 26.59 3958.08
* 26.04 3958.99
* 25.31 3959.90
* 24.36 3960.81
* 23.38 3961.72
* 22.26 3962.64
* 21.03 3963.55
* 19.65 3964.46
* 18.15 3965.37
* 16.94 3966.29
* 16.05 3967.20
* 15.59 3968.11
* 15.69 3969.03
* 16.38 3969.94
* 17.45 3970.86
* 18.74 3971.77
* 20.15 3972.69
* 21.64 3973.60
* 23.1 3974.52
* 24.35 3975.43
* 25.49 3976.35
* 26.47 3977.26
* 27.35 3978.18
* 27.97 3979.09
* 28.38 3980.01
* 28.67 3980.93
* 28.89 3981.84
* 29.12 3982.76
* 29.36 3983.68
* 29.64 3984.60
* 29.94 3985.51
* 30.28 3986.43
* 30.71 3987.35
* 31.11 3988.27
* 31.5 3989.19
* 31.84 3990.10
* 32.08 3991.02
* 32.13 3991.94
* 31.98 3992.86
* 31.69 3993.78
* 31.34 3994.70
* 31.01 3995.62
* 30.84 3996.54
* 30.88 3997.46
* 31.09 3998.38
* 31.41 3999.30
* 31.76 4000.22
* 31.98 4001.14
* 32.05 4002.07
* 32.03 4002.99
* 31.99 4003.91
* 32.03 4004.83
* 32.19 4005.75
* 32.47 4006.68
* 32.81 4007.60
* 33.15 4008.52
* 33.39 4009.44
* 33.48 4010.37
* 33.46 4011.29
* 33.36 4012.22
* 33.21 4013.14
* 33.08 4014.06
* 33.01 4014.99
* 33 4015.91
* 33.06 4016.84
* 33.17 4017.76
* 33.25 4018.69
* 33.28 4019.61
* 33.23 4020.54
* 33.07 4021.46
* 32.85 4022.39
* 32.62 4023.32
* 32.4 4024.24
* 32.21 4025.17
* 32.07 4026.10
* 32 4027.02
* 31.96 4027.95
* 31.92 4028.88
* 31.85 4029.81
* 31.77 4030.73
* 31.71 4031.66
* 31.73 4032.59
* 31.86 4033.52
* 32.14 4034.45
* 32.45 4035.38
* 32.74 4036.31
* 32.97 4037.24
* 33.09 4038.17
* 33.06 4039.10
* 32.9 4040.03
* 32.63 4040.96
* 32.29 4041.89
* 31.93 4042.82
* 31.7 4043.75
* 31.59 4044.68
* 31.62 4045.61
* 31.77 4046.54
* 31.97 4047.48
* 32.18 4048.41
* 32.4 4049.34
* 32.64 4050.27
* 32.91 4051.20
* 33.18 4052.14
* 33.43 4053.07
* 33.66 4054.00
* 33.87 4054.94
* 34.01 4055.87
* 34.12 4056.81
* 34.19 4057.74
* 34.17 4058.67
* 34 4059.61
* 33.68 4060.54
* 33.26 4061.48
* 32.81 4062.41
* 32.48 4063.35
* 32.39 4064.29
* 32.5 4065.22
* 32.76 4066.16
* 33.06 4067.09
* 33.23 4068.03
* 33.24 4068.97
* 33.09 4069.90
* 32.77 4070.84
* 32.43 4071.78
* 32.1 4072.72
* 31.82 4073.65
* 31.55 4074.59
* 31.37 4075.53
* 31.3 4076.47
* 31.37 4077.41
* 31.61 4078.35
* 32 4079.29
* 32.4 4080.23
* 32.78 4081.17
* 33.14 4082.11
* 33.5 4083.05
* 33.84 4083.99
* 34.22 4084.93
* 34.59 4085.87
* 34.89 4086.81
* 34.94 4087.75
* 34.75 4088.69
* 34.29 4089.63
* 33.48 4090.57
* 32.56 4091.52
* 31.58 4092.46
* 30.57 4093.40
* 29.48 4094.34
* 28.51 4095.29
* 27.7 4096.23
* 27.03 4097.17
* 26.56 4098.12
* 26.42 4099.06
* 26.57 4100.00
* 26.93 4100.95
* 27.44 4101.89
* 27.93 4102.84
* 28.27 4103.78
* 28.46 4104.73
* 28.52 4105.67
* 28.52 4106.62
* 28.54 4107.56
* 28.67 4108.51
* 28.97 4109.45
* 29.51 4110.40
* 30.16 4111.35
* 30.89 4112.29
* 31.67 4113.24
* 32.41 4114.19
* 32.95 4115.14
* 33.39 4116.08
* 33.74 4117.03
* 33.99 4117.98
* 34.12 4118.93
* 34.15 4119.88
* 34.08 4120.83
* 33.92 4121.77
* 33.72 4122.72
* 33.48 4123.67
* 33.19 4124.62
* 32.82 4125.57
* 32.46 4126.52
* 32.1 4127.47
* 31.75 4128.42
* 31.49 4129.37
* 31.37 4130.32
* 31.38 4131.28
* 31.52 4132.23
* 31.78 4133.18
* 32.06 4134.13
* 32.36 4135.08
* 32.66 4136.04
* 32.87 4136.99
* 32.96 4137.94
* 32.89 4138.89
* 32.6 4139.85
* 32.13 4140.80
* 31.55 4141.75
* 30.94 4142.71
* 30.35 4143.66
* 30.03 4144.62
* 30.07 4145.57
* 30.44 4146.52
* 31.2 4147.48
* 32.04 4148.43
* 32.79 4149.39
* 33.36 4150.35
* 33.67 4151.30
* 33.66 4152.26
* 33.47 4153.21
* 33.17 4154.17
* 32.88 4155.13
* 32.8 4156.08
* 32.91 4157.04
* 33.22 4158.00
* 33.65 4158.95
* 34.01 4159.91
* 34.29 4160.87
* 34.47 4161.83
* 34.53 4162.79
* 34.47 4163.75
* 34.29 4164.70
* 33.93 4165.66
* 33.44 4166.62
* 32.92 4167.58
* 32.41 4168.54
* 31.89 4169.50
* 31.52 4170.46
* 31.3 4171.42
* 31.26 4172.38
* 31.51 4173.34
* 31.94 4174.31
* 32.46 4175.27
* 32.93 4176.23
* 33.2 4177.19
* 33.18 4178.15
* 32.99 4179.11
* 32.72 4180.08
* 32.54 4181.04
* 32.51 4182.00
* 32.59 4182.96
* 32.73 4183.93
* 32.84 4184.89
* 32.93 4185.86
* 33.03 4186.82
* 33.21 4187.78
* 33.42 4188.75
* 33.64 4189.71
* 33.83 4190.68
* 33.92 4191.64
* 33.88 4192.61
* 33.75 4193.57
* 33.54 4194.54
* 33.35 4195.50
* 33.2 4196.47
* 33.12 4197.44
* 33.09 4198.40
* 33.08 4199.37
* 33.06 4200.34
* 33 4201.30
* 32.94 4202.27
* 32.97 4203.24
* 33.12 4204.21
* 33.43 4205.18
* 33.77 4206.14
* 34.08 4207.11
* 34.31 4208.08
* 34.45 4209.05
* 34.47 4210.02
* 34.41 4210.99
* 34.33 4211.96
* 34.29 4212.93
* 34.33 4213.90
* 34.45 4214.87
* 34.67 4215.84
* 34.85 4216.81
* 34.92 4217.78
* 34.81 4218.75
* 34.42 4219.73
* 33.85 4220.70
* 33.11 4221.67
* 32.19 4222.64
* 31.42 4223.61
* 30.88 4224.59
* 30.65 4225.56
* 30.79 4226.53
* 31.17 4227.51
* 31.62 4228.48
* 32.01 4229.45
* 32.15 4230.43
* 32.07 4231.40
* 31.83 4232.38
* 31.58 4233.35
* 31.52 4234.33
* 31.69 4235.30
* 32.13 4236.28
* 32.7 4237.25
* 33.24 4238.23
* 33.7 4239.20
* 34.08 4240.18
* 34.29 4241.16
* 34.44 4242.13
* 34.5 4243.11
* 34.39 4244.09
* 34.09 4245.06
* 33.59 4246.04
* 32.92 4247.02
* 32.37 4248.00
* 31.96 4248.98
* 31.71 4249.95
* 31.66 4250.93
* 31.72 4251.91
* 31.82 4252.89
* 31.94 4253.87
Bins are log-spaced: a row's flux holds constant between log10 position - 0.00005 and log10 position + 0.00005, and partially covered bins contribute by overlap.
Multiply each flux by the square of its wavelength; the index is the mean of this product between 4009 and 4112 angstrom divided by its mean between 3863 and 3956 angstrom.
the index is 1.3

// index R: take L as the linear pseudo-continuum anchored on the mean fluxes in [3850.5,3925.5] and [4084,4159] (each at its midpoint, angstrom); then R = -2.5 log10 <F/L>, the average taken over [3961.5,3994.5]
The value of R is 0.13 mag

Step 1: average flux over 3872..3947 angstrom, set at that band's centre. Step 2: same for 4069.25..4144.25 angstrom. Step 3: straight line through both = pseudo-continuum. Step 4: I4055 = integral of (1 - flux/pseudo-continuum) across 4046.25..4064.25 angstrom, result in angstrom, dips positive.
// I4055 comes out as -2.0 angstrom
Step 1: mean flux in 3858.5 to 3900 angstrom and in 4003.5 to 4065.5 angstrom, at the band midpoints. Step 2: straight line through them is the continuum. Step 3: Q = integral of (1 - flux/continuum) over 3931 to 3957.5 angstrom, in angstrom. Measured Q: 2.9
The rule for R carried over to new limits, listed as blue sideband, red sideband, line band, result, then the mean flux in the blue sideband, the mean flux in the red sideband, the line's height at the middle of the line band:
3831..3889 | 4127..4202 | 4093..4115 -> 0.08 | 24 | 32.7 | 31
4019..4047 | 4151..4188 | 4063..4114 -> 0.05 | 32.3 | 33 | 32.6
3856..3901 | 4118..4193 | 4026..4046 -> -0.10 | 24.9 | 32.7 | 29.3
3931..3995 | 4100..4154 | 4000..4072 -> -0.17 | 25.2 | 31.5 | 28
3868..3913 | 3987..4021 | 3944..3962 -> 0.07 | 25.3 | 32.3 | 29.2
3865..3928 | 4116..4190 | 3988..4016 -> -0.12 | 26.1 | 32.7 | 28.8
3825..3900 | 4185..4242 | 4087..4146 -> -0.02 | 23.7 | 33.2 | 30.6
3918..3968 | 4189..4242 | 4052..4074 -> -0.17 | 24.6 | 33.2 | 28.4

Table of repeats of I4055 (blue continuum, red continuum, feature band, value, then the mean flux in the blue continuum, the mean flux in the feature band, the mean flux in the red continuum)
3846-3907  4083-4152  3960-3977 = 4.6 angstrom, 25.4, 20.2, 31.5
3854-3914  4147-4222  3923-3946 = 3.2 angstrom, 25.7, 23.3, 33.3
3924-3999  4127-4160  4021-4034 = -2.0 angstrom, 25.4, 32.1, 32.2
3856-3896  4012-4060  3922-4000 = 9.4 angstrom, 24.8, 25.6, 32.7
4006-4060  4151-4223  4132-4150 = 0.8 angstrom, 32.8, 31.8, 33.4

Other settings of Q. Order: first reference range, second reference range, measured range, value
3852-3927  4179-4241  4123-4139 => -0.4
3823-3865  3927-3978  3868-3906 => -2.4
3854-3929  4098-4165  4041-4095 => -4.5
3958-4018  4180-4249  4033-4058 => -2.9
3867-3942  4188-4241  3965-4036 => -4.9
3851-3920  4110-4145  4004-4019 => -1.9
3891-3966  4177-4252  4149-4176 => -1.1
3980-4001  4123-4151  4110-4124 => -0.4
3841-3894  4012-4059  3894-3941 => 2.8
